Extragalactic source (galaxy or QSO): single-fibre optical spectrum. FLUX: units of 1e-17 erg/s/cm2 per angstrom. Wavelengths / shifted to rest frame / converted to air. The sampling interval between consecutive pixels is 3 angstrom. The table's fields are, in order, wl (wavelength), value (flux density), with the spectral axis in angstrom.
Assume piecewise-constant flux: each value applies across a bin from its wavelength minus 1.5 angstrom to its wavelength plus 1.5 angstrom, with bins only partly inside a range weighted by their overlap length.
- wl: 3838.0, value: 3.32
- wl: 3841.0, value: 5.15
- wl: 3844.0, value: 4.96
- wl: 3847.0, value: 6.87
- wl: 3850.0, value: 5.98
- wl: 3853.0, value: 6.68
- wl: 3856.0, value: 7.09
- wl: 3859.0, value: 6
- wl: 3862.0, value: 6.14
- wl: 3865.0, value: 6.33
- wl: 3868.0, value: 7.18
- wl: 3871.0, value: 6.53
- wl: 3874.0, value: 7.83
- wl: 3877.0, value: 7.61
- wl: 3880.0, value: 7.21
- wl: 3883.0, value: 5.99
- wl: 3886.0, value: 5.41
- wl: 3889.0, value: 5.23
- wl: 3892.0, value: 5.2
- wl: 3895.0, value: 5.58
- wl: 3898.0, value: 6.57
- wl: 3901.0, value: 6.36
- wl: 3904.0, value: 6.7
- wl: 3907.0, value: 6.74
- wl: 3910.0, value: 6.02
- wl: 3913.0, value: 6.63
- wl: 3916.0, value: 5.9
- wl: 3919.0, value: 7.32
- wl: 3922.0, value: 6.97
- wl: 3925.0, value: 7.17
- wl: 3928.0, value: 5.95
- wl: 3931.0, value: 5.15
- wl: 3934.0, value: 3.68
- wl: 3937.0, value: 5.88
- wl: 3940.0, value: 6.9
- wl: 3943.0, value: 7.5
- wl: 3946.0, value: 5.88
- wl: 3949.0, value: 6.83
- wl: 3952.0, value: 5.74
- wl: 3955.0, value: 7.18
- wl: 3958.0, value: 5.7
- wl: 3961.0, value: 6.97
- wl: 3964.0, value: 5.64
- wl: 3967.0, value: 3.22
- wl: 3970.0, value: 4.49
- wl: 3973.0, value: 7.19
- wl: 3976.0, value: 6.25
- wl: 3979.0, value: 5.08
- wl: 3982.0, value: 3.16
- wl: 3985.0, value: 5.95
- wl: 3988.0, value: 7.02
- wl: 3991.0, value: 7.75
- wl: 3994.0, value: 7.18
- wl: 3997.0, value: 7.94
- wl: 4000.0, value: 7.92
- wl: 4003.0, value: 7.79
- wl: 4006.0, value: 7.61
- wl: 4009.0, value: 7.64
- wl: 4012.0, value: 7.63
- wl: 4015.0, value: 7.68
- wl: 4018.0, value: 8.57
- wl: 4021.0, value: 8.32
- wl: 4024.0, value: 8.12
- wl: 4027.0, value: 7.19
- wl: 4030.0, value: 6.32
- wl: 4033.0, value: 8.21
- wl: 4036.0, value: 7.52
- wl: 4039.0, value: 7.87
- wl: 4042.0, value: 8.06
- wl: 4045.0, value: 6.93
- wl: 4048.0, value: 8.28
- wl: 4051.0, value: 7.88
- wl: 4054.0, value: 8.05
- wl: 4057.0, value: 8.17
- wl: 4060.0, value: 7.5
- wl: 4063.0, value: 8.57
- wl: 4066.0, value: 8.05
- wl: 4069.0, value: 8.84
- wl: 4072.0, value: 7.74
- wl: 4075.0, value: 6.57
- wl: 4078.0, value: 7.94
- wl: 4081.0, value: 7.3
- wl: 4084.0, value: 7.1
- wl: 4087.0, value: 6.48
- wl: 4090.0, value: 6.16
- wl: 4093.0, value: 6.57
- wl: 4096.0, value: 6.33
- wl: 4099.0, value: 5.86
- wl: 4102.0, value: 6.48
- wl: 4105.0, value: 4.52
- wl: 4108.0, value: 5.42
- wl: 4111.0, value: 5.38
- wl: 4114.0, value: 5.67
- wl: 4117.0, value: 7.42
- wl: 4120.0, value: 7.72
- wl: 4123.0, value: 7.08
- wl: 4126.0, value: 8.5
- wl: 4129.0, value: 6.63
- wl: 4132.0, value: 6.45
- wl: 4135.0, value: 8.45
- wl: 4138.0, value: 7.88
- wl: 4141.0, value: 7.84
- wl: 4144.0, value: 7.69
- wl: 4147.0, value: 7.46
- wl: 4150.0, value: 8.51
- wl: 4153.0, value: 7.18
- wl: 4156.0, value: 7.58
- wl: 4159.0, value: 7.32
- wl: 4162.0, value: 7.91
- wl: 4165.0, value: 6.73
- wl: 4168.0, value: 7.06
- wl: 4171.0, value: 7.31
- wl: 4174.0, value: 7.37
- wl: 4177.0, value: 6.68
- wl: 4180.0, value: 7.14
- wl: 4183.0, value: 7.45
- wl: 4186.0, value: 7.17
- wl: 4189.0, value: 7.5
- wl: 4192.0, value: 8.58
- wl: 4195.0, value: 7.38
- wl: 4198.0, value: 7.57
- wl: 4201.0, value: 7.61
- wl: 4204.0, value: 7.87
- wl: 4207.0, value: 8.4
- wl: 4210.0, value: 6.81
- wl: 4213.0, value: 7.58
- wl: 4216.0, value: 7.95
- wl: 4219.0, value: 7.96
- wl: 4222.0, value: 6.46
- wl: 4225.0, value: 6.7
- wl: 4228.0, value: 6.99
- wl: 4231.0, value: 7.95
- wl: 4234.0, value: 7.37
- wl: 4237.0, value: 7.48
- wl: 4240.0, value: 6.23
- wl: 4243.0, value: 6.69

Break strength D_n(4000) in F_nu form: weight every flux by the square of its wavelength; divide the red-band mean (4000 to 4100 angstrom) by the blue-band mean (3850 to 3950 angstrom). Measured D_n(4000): 1.28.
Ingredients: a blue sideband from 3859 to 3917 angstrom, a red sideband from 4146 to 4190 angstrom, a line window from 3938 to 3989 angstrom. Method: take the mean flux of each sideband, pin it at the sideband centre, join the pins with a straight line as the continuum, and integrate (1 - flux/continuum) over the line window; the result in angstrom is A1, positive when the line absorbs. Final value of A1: 5.5 angstrom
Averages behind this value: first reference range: 6.37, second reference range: 7.36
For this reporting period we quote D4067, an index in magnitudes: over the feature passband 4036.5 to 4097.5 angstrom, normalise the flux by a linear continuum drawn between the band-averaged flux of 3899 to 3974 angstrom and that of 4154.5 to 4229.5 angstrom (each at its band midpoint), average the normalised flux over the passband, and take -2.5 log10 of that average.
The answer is -0.11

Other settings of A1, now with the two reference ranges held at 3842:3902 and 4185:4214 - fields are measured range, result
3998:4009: -1.4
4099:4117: 4.0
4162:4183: 1.1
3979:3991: 2.0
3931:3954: 2.1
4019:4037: -1.8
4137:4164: -0.8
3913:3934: 1.0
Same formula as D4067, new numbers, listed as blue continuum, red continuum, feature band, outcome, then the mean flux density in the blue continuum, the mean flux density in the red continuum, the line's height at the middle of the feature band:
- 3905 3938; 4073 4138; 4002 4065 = -0.20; 6.14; 6.7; 6.48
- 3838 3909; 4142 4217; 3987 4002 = -0.13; 6.25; 7.51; 6.75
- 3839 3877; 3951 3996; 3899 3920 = -0.05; 6.4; 5.93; 6.19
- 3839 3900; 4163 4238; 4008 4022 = -0.18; 6.25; 7.41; 6.76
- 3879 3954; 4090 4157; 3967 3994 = 0.11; 6.18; 6.92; 6.41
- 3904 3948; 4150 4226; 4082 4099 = 0.08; 6.28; 7.44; 7.01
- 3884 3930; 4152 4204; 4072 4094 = 0.01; 6.24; 7.4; 6.99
